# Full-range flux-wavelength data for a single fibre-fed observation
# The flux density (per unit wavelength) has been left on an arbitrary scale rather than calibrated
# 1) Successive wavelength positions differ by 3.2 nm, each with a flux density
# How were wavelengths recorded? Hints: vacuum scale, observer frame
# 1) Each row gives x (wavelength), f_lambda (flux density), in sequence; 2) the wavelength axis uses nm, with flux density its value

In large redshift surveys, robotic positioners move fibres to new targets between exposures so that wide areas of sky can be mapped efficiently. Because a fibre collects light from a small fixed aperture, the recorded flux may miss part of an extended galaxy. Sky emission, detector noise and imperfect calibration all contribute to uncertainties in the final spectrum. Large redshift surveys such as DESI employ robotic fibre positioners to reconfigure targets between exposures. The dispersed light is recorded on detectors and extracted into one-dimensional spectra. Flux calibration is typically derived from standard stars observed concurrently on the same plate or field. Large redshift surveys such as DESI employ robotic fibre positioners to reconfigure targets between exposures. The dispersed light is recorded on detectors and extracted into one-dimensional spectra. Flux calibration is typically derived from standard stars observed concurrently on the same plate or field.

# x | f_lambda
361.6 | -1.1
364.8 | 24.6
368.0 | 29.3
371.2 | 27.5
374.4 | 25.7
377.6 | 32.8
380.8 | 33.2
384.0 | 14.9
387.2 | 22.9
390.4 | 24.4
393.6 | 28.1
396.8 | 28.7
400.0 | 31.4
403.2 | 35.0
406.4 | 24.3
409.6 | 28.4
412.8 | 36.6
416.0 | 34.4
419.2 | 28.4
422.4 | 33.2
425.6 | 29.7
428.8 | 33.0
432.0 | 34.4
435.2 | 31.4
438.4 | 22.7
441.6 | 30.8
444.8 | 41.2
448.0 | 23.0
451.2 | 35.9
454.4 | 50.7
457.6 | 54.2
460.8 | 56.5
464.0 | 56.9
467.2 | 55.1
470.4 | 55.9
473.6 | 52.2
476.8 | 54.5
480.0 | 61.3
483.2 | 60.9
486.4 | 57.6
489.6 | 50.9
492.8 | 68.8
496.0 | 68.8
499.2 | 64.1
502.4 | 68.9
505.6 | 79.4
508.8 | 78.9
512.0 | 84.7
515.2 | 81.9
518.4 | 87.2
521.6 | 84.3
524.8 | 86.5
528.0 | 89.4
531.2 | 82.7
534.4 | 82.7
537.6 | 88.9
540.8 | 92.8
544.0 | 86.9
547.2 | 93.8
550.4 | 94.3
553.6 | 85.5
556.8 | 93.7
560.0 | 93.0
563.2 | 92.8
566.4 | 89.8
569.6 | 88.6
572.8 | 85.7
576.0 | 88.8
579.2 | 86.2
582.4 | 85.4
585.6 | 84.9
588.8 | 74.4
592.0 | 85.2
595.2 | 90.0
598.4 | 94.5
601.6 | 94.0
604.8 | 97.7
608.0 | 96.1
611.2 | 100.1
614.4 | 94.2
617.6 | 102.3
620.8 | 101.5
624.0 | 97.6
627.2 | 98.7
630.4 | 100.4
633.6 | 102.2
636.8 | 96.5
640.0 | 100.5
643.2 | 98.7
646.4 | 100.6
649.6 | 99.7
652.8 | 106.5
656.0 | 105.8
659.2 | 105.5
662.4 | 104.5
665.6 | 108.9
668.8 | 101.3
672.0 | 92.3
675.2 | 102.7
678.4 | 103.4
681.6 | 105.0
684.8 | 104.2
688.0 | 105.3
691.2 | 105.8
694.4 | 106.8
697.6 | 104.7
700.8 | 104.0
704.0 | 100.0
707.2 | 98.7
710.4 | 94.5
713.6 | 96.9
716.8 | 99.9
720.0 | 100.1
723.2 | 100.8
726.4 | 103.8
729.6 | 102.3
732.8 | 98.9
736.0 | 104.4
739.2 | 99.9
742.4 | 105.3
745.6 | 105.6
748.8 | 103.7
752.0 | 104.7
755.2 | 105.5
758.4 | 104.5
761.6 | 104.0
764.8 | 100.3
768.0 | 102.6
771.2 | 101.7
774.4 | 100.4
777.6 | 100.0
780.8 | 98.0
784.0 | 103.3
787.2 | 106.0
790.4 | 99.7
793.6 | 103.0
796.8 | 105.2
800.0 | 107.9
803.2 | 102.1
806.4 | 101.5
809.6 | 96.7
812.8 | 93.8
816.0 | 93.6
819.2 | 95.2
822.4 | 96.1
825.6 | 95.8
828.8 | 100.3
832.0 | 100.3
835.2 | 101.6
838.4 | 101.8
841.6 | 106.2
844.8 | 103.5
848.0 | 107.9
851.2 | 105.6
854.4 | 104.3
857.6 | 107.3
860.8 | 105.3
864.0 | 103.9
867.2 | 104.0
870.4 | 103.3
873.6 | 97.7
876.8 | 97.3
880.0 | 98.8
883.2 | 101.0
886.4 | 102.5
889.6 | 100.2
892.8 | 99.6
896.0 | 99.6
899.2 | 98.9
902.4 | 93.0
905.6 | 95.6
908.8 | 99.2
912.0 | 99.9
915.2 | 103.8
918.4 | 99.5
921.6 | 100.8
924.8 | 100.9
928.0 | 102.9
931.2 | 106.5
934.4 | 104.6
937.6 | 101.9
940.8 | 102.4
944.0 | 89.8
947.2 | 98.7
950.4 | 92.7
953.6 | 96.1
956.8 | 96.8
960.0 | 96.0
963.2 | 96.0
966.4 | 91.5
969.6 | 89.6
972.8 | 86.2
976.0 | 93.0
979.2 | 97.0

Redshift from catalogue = 0.139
